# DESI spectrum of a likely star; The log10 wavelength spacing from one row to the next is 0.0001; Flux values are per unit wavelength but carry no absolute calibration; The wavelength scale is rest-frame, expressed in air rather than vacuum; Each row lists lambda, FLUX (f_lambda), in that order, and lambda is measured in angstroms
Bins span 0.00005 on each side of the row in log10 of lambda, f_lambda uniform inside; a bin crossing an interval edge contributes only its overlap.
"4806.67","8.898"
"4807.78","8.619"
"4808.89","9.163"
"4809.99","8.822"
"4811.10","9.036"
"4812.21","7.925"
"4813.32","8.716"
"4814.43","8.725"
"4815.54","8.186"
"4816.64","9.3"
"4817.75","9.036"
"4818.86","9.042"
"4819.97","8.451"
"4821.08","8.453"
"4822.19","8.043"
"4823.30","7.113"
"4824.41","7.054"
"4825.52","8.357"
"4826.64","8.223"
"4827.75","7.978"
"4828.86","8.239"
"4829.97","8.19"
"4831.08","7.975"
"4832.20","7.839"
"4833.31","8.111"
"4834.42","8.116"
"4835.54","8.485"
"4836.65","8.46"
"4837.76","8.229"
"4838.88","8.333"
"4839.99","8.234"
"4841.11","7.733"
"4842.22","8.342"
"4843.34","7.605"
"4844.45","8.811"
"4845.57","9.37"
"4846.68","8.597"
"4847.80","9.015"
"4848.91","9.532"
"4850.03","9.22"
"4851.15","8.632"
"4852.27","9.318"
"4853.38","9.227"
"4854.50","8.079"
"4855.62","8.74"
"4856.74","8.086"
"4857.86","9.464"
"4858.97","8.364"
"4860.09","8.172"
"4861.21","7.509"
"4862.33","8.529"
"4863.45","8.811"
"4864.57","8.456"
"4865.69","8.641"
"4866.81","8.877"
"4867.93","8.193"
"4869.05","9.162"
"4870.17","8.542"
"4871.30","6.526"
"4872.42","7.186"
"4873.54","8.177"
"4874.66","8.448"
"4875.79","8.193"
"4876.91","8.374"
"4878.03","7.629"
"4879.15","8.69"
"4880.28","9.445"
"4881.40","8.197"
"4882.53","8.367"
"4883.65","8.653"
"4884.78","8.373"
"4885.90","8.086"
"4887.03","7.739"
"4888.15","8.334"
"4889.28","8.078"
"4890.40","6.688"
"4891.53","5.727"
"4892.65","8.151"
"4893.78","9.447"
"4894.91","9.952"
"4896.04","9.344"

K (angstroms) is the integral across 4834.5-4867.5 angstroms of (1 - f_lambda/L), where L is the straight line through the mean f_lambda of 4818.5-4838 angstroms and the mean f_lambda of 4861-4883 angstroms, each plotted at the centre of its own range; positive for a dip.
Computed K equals -1.4 angstroms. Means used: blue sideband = 8.12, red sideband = 8.31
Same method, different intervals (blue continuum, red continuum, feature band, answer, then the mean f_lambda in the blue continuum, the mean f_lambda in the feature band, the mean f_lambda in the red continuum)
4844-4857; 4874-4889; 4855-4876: 0.75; 8.9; 8.32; 8.34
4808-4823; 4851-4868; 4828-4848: 0.74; 8.66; 8.3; 8.58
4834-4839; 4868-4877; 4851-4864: -0.64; 8.32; 8.58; 8.06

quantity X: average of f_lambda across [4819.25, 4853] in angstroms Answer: 8.34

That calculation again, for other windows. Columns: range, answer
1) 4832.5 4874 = 8.45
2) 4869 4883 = 8.19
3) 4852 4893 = 8.24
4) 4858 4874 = 8.26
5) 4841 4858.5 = 8.76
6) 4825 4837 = 8.17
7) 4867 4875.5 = 8.07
